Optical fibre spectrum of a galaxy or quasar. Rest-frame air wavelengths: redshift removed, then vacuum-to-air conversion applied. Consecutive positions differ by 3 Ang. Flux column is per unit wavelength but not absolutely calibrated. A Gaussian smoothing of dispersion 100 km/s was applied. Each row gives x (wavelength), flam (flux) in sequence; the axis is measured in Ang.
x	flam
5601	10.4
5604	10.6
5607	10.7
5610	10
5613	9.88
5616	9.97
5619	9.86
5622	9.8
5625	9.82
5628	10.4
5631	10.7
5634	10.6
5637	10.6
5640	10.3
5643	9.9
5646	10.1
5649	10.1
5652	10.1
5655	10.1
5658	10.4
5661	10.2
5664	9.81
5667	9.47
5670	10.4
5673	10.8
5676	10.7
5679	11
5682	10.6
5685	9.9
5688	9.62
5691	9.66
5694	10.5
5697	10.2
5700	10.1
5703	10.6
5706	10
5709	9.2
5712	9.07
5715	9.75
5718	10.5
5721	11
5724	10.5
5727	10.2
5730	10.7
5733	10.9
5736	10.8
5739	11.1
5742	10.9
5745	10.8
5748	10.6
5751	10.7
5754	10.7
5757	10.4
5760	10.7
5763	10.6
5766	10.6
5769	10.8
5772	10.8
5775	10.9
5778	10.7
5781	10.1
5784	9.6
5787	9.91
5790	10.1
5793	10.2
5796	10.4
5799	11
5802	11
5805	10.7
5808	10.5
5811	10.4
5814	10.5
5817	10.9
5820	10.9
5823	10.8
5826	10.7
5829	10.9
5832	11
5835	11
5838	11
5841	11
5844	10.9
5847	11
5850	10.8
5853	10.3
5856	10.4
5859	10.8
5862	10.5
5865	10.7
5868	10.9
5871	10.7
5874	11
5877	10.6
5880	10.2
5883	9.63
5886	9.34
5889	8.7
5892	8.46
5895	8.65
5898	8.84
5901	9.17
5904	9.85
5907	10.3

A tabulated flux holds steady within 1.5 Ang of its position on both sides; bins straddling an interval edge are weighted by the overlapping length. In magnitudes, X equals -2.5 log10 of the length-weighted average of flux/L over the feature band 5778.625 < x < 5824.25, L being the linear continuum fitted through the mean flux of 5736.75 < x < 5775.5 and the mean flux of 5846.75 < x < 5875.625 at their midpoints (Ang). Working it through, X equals 0.03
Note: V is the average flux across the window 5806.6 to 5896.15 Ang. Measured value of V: 10.4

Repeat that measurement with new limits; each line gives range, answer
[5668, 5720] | 10.2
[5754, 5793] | 10.4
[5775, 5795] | 10.2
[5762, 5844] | 10.6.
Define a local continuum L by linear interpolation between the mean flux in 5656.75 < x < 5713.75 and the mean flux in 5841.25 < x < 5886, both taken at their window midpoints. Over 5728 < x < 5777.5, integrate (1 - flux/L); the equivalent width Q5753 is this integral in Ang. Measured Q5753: -2.2 Ang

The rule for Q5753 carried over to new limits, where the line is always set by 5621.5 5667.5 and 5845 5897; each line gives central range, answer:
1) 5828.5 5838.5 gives -0.8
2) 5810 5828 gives -1.0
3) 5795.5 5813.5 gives -0.9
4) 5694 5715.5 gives 0.6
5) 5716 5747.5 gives -1.7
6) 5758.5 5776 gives -1.0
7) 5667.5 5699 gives -0.4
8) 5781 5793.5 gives 0.3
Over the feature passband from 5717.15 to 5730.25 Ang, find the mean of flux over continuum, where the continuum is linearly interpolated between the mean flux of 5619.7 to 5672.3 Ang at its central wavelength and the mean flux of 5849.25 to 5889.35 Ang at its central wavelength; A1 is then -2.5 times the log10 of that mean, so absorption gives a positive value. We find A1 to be -0.03 mag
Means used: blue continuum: 10.2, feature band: 10.6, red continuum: 10.4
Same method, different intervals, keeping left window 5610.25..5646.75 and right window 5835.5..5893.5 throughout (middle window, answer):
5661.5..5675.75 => 0.00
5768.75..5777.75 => -0.05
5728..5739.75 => -0.06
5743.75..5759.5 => -0.04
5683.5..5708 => 0.02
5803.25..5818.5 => -0.03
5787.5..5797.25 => 0.01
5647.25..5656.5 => 0.01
